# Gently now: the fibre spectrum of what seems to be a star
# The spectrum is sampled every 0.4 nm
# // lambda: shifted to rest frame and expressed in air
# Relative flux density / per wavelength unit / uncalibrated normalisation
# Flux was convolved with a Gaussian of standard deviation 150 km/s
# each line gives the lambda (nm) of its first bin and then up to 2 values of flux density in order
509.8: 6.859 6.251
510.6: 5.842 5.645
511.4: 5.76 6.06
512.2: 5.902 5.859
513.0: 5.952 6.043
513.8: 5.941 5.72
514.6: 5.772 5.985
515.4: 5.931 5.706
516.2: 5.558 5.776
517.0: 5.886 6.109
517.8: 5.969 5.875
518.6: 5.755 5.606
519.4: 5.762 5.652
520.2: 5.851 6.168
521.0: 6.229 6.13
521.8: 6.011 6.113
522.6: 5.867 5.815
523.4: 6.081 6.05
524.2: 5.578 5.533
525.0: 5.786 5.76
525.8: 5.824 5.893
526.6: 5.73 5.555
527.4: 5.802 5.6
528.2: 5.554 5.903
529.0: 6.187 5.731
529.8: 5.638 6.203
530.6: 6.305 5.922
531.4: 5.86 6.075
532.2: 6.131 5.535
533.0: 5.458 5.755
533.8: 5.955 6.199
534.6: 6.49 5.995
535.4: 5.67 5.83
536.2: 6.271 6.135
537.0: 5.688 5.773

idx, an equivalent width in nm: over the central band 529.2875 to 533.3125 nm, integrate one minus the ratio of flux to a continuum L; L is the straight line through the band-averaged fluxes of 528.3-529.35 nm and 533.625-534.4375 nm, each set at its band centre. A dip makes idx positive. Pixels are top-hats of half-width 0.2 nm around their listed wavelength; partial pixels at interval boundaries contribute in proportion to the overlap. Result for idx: 0.091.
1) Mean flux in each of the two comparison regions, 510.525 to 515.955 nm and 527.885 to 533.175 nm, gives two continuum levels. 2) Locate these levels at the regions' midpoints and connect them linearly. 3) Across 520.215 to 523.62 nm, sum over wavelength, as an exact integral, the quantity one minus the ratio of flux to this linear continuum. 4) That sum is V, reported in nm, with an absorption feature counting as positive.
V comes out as -0.10 nm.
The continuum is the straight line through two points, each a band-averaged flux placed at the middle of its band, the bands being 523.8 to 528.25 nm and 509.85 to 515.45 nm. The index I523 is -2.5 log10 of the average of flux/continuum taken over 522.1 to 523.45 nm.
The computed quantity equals -0.03 mag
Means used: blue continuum 5.93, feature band 5.95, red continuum 5.71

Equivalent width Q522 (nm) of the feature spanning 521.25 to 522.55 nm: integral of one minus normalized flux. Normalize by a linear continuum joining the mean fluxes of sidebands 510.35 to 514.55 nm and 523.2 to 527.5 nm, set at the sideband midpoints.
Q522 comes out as -0.06 nm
